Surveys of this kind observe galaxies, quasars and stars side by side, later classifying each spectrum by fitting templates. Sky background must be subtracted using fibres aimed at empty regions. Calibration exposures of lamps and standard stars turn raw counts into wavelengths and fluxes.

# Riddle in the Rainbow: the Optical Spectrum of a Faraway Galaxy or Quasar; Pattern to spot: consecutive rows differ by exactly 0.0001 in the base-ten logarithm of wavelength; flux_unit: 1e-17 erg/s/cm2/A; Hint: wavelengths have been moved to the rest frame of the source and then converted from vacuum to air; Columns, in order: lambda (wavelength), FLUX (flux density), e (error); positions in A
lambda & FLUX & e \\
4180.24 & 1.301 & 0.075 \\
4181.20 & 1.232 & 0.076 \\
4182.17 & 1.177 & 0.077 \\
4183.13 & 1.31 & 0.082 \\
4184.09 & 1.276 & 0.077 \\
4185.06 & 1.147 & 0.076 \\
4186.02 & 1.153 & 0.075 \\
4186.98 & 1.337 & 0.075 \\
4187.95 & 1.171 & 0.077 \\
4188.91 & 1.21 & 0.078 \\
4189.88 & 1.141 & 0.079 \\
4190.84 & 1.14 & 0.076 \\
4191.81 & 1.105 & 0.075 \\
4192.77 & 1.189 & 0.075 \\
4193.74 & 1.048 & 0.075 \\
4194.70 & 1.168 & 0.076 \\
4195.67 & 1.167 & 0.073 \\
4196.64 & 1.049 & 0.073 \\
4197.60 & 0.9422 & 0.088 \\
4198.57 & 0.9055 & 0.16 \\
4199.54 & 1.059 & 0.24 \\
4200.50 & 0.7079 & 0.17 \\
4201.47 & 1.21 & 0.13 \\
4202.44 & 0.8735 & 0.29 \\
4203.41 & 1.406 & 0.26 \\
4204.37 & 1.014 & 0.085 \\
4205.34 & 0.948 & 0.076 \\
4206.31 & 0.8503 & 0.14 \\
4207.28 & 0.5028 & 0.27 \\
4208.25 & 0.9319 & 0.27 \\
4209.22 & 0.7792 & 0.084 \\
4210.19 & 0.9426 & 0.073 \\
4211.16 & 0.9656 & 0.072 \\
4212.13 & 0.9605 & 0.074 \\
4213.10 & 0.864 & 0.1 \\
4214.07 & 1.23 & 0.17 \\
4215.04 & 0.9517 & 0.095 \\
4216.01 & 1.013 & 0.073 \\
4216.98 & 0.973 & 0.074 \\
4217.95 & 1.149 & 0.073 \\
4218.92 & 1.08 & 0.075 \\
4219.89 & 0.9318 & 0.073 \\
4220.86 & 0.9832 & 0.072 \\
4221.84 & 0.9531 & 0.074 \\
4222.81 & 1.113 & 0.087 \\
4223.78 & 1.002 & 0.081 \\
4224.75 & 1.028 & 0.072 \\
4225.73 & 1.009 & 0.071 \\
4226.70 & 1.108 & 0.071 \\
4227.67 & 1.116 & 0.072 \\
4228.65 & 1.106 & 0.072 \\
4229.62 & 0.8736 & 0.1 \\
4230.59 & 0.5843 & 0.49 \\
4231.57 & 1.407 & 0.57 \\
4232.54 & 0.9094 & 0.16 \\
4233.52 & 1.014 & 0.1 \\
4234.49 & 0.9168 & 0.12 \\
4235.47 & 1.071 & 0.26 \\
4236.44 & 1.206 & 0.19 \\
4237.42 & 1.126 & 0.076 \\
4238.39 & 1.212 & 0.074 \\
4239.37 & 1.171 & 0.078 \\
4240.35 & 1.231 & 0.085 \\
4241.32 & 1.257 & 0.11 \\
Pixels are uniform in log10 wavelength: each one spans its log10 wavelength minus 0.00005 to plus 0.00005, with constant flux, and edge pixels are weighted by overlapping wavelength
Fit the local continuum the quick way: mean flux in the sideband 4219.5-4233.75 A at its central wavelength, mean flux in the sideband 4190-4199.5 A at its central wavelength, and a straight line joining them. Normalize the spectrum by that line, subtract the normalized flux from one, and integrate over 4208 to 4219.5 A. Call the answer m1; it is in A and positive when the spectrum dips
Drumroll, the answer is 0.56 A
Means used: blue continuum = 1.08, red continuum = 1.01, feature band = 0.988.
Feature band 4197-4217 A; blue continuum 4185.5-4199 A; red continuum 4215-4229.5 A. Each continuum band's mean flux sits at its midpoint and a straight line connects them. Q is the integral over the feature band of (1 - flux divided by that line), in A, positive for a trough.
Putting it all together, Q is 2.3 A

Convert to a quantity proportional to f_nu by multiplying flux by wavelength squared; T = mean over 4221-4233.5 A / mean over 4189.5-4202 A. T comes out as 1.0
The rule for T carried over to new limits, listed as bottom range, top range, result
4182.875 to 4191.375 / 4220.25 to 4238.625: 0.88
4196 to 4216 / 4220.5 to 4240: 1.11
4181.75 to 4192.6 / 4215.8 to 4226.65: 0.87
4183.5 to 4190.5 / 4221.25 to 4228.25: 0.88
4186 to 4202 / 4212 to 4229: 0.95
